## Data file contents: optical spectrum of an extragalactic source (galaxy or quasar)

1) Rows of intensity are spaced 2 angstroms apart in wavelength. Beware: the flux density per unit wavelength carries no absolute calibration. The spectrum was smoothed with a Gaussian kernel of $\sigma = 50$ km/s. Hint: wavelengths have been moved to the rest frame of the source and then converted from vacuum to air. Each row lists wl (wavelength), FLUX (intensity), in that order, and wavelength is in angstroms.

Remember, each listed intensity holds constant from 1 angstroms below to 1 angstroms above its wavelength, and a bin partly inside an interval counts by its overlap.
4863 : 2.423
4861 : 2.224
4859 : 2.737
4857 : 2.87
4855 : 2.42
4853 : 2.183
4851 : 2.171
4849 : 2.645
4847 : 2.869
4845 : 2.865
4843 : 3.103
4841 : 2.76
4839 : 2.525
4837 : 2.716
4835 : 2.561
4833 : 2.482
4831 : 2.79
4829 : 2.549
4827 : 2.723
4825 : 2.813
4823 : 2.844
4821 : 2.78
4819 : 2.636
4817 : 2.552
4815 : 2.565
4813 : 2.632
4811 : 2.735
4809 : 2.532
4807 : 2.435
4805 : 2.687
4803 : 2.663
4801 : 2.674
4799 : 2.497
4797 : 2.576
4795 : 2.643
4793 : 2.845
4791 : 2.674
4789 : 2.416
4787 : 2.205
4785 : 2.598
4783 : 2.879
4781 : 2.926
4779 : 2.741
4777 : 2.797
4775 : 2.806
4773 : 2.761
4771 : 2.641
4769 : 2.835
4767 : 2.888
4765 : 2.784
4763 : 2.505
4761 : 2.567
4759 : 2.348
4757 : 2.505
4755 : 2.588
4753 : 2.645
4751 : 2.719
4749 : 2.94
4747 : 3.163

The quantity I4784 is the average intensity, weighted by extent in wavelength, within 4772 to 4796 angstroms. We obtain 2.69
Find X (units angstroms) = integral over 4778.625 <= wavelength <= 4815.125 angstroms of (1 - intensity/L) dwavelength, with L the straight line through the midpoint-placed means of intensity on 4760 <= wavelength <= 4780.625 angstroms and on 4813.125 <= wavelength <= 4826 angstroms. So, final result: 1.2 angstroms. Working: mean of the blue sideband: 2.74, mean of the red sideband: 2.69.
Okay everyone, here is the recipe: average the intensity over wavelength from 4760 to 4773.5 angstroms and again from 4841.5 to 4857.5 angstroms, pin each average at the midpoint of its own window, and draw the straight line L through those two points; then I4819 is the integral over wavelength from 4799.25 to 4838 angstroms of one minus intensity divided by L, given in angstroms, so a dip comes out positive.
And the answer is 0.2 angstroms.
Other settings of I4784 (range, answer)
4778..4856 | 2.64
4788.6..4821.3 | 2.62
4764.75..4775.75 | 2.79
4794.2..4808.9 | 2.59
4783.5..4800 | 2.57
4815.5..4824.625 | 2.7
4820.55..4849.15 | 2.74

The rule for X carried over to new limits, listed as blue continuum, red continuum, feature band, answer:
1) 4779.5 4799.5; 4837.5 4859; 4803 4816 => 0.17 angstroms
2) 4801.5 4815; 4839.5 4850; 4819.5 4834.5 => 0.11 angstroms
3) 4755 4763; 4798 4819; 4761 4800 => -2.22 angstroms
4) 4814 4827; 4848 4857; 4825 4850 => -1.72 angstroms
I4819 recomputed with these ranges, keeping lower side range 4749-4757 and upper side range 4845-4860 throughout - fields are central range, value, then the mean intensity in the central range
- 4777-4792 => 0.0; 2.65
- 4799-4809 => 0.1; 2.59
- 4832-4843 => -0.3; 2.65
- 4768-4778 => -0.4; 2.77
